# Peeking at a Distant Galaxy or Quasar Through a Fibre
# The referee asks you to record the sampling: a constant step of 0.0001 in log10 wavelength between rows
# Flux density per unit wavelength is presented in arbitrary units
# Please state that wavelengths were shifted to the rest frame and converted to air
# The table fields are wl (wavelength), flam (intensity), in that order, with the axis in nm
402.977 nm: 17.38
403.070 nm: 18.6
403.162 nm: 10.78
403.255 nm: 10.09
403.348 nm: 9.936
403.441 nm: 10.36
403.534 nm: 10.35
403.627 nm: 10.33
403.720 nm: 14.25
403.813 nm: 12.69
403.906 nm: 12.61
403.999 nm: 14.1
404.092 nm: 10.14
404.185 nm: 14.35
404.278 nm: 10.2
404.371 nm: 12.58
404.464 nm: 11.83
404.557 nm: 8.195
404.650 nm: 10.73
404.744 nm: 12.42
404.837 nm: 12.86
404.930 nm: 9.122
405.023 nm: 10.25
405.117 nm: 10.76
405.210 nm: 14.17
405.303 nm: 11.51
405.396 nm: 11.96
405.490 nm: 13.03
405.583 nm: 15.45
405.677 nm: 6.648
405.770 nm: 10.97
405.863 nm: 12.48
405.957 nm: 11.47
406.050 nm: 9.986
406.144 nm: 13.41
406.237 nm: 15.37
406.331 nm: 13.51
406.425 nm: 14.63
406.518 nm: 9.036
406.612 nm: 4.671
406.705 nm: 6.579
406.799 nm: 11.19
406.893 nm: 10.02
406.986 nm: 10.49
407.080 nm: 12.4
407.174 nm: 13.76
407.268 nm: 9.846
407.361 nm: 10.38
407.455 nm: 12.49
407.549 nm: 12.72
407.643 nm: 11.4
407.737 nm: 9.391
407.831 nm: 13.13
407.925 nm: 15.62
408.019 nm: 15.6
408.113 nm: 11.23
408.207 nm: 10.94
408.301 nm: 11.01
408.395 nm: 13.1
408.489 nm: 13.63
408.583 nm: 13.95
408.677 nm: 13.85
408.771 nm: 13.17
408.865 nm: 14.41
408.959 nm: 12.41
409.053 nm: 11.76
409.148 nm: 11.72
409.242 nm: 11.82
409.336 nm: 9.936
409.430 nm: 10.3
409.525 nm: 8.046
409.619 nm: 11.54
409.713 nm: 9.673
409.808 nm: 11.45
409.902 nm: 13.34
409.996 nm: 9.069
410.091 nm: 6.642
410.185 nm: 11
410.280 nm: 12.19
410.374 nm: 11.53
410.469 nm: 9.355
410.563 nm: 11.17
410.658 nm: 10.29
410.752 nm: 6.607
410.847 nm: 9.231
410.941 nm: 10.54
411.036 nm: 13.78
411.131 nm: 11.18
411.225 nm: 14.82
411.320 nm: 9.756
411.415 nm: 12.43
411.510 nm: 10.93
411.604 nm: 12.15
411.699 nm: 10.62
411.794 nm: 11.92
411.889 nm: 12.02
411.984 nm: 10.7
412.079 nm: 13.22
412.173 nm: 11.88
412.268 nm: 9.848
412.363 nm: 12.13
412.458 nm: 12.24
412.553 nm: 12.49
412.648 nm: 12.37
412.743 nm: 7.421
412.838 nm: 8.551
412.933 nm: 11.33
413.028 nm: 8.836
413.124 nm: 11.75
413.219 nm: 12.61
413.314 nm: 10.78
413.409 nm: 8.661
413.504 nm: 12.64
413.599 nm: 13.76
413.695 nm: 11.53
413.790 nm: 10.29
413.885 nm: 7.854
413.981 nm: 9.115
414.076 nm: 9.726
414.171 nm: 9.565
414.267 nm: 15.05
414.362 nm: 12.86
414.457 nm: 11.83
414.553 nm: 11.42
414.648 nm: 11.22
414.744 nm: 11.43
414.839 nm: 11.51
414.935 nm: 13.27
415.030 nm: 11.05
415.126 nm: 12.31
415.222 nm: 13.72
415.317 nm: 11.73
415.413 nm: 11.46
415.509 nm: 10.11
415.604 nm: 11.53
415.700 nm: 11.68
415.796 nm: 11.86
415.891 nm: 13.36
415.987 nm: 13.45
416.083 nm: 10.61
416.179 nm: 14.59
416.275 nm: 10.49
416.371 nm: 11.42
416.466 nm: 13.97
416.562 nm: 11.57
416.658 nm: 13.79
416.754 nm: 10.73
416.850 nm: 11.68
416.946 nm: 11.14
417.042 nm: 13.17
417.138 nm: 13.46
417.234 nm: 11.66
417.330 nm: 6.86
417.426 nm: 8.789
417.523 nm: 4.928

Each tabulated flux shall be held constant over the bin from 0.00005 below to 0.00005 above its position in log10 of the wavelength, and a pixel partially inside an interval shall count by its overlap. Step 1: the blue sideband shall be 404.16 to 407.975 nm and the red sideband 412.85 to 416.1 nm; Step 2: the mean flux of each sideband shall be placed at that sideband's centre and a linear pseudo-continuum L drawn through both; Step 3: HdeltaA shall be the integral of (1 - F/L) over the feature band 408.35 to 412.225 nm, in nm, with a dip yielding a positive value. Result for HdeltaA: 0.02 nm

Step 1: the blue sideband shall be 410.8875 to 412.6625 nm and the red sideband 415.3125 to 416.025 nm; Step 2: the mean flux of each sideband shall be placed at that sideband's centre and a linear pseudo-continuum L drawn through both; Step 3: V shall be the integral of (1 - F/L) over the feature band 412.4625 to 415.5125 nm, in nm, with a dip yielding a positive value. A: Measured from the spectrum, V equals 0.16 nm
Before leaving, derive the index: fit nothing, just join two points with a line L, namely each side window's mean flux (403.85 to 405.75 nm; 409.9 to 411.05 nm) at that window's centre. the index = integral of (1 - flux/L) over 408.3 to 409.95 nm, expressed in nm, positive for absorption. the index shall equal -0.229 nm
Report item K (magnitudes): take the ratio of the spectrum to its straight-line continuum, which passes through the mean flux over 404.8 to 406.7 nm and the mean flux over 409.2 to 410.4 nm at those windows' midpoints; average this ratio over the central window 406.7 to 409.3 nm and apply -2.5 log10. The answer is -0.12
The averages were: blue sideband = 11.5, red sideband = 10.5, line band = 12.2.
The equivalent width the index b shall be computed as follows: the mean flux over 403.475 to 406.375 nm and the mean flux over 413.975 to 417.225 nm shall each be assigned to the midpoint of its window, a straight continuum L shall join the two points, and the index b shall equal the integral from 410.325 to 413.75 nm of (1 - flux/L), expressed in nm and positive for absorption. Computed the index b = 0.228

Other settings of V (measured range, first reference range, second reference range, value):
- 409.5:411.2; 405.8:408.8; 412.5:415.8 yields 0.17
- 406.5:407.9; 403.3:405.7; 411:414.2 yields 0.10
